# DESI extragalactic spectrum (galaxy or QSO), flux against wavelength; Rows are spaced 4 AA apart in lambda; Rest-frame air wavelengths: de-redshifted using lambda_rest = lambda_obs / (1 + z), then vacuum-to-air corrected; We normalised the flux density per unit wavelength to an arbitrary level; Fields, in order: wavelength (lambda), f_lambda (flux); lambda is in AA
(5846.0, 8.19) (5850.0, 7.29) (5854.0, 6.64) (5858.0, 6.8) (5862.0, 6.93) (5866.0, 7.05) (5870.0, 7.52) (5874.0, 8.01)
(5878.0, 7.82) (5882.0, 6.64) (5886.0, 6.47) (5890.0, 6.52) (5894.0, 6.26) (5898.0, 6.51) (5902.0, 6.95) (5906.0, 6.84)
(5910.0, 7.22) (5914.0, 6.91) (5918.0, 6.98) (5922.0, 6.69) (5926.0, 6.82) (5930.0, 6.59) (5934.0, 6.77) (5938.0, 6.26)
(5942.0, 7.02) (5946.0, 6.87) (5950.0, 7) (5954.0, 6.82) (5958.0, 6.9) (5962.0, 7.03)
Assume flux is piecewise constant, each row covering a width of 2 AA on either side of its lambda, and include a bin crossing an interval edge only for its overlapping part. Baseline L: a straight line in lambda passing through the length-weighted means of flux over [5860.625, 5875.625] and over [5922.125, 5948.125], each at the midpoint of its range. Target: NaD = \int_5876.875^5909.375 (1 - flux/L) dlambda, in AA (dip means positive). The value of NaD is 1.78 AA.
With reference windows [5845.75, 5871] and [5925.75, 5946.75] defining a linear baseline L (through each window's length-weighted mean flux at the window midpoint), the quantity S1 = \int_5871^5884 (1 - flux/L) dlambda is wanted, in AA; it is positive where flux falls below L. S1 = -0.9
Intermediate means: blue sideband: 7.12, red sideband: 6.7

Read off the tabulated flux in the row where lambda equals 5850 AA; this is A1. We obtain 7.29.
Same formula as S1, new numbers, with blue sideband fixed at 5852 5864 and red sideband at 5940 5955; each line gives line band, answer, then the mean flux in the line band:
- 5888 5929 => 0.63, 6.77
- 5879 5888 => 0.18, 6.7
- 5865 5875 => -1.05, 7.53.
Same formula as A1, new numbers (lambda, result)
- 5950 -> 7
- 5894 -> 6.26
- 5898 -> 6.51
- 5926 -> 6.82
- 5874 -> 8.01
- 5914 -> 6.91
